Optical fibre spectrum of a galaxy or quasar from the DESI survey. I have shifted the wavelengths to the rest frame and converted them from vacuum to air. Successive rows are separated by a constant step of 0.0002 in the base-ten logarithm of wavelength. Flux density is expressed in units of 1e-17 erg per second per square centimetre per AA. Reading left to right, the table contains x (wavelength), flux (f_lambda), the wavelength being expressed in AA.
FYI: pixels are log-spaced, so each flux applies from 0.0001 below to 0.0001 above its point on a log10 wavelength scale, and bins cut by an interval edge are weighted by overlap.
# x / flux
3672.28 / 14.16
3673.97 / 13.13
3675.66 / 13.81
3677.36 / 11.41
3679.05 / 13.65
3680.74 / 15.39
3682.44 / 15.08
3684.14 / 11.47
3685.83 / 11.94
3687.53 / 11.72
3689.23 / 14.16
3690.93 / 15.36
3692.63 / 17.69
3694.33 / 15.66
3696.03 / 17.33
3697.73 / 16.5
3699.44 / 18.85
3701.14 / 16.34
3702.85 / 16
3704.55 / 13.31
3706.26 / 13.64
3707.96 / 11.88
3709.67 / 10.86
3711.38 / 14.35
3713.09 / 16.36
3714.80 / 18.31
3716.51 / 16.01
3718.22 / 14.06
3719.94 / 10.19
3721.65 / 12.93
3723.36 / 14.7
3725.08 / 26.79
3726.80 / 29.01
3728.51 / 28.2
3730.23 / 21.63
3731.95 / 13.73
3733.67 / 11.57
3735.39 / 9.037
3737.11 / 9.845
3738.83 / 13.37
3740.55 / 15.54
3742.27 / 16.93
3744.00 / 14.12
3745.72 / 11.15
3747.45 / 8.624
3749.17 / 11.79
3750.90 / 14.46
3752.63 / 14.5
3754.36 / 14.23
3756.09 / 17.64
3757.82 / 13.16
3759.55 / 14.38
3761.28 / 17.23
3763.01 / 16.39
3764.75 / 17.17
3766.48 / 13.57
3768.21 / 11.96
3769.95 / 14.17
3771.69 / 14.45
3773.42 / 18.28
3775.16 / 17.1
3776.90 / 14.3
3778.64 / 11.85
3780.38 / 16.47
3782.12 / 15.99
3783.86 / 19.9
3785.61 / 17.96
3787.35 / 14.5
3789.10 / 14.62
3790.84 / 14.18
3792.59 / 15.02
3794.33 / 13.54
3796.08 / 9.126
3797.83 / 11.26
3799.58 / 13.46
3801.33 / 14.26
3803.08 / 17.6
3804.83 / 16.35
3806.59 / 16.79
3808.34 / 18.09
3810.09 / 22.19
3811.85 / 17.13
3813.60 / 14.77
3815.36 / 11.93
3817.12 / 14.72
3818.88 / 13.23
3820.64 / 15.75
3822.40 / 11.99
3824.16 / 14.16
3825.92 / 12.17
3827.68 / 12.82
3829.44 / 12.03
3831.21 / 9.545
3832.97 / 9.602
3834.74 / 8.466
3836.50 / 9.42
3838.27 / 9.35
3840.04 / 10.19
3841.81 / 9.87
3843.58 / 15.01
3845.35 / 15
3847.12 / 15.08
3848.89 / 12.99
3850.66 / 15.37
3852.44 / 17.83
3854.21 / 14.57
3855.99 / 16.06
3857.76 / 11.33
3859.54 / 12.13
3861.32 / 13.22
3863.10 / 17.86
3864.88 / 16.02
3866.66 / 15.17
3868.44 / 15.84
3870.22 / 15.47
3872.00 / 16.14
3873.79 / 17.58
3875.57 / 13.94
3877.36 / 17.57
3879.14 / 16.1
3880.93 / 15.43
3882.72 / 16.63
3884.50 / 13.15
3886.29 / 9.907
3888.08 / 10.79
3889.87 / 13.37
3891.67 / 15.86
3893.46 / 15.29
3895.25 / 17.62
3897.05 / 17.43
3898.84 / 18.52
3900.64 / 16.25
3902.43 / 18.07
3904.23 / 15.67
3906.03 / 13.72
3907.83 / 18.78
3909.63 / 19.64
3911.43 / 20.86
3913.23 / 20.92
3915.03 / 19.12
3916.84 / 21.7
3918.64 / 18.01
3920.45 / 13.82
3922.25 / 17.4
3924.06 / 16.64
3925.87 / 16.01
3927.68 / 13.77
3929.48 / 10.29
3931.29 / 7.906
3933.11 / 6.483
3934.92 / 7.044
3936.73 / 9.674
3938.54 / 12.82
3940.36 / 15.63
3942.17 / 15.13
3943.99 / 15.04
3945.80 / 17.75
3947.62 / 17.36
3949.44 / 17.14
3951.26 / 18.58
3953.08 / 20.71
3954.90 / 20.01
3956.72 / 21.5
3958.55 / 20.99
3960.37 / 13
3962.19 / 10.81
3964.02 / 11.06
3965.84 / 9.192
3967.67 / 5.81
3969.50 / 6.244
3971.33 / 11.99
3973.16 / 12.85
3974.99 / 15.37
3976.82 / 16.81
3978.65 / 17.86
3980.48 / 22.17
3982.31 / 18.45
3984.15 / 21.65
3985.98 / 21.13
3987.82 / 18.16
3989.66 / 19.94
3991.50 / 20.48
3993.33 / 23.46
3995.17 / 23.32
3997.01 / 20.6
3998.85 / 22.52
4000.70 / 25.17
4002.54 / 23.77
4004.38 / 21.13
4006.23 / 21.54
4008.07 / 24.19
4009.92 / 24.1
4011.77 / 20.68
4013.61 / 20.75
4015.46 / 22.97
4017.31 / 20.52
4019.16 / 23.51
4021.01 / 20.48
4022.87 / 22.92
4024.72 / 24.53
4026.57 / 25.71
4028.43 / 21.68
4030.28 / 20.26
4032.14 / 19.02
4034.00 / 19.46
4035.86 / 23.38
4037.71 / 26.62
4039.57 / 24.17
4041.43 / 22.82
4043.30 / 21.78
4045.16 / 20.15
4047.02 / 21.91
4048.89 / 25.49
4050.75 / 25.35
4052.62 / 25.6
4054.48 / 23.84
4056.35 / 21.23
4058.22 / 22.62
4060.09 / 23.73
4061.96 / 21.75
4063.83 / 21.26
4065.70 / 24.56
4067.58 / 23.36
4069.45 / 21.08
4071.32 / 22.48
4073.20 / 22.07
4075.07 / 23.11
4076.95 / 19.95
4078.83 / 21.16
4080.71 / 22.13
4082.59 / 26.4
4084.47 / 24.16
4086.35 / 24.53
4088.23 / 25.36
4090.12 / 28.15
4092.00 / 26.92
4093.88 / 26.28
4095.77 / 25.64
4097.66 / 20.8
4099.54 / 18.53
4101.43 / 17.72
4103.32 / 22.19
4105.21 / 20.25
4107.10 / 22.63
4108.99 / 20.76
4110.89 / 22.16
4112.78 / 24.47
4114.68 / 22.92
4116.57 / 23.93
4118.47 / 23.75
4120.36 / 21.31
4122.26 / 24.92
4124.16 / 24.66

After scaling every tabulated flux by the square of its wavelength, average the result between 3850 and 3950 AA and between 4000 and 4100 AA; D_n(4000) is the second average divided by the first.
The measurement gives 1.62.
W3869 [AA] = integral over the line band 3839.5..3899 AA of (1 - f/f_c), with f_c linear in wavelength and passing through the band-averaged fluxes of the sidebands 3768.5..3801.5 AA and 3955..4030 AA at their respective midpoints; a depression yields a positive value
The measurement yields 6.29 AA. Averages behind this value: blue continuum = 14.7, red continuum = 19.3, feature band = 14.8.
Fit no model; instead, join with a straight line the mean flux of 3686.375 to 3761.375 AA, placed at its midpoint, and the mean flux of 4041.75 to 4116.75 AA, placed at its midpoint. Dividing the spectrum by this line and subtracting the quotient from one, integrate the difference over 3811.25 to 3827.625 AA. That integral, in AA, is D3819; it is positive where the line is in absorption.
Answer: 3.3 AA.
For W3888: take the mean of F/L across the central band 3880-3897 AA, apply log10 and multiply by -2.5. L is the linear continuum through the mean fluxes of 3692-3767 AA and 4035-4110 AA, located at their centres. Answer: 0.30 mag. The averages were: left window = 15.4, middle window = 14.4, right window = 23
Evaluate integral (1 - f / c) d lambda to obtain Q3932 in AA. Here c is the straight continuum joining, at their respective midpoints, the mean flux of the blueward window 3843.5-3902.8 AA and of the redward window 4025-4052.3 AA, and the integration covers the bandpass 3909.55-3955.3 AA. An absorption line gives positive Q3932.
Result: 5.8 AA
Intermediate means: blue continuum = 15.2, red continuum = 22.8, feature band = 15.6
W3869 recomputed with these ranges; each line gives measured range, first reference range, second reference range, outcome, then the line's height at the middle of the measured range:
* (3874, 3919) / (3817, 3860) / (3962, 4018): -4.6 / 15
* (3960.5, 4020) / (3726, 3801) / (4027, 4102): 6.9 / 21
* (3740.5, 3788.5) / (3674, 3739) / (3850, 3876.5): 1.2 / 15.3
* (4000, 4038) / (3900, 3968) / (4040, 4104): -4.3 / 20.1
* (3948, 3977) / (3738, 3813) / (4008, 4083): 8.2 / 20.3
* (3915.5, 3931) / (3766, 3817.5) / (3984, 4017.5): 2.9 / 19.4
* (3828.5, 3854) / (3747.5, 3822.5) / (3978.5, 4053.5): 7.0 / 16.8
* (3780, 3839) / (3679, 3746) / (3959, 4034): 9.3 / 16.7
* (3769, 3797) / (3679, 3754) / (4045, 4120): 2.5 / 16.5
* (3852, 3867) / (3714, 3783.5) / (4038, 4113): 2.6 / 18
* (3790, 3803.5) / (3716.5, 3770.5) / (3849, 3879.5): 1.7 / 15.3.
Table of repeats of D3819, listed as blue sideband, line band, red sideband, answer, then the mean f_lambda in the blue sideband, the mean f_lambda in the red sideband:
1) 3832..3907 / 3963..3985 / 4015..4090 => 5.97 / 14.4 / 22.9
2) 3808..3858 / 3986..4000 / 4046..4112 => -1.14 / 13.4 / 23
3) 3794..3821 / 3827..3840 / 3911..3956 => 4.29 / 15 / 15.6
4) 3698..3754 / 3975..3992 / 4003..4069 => 1.61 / 15.3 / 22.7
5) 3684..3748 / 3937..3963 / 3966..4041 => 3.55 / 15.3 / 20.3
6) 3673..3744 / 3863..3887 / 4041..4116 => 4.20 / 15.3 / 22.9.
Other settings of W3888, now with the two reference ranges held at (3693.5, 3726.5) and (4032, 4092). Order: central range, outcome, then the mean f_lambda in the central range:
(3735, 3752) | 0.29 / 12.6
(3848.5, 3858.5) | 0.26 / 14.8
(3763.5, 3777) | 0.12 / 15.2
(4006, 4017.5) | -0.01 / 22.3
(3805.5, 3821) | 0.12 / 16.1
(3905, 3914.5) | 0.07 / 18.8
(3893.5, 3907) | 0.18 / 16.7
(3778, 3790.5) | 0.09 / 15.9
